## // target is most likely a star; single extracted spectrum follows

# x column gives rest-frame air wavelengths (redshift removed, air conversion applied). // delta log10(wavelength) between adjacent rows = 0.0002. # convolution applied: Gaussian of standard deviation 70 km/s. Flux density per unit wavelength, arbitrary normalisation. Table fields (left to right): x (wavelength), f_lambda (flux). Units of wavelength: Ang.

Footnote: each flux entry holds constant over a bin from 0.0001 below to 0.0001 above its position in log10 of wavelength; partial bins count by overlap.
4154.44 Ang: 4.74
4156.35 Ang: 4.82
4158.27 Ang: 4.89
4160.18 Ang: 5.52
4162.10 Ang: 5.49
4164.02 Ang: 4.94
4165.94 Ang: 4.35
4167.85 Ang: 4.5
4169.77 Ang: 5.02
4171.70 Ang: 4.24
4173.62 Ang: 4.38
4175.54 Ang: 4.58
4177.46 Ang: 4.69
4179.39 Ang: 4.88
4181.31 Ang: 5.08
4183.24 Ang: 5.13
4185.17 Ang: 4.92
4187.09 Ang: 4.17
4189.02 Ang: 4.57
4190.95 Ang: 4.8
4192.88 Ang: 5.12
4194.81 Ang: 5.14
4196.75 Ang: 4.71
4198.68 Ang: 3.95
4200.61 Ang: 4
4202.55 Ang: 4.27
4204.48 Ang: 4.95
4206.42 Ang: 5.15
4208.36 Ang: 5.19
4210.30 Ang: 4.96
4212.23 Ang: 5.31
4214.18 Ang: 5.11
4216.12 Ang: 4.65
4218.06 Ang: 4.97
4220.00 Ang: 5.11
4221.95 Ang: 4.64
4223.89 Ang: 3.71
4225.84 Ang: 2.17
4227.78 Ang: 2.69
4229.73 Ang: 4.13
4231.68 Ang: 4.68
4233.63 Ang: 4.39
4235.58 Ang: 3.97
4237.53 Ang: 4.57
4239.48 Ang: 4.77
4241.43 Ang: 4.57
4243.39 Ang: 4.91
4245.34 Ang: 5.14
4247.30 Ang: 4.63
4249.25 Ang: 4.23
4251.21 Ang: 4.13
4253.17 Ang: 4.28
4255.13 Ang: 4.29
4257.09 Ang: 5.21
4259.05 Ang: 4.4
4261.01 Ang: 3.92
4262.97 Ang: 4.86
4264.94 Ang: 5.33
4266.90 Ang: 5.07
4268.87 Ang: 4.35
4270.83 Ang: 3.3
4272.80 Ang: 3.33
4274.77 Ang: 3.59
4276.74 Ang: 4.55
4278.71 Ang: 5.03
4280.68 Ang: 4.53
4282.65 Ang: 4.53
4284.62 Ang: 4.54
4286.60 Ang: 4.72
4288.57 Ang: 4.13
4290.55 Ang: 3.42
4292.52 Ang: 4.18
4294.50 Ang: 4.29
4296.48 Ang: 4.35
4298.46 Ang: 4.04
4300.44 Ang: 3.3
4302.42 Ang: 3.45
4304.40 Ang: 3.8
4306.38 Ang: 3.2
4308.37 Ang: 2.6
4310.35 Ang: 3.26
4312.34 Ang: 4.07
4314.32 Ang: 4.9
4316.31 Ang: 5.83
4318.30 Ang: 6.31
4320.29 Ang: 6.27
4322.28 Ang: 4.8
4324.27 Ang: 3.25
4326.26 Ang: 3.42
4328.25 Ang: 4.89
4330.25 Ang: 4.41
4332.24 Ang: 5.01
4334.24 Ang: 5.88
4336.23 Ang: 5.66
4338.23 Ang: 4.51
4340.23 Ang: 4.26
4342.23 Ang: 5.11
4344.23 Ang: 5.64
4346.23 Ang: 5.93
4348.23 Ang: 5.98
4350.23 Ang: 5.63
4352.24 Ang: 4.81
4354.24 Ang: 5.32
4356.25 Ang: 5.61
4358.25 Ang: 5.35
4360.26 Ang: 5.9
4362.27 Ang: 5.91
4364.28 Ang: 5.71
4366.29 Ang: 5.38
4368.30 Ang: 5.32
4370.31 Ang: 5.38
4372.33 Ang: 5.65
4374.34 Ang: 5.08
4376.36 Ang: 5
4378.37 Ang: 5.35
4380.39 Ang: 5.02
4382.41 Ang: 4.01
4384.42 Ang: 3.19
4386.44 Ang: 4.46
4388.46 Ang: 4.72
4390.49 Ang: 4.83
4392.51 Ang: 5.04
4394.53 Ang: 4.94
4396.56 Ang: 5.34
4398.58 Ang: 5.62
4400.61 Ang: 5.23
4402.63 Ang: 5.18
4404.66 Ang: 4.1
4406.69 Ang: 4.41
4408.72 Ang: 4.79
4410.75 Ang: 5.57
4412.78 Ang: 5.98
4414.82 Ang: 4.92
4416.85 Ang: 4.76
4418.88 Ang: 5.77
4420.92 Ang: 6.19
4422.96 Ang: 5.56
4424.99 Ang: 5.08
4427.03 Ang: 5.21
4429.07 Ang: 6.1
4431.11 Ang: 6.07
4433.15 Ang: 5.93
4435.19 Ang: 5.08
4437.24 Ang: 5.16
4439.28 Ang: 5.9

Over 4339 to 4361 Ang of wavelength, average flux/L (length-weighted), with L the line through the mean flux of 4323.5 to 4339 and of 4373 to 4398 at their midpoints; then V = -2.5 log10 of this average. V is -0.15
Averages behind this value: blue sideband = 4.65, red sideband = 4.78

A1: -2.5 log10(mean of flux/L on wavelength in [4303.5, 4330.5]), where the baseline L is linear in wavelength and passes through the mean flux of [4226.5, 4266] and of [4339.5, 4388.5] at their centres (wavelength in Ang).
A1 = 0.13 mag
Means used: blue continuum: 4.44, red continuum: 5.2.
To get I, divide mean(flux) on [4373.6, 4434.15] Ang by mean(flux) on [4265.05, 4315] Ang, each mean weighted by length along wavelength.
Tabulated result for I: 1.27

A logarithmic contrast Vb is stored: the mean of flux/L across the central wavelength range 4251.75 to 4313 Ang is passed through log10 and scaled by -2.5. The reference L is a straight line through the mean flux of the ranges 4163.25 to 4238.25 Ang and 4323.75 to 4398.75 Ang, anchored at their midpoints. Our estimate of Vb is 0.168 mag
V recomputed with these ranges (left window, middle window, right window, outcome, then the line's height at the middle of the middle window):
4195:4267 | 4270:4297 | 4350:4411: 0.130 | 4.71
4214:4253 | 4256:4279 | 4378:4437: 0.024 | 4.49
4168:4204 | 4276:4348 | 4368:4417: 0.074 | 4.83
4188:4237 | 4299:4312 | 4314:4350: 0.437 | 4.99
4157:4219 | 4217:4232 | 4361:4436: 0.216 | 4.87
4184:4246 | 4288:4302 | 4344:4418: 0.225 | 4.84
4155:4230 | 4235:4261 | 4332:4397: 0.066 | 4.82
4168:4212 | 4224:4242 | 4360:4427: 0.210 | 4.81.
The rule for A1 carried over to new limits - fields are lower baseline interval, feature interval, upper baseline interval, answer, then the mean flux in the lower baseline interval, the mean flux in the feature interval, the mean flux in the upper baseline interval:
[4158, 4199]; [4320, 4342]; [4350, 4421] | 0.07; 4.79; 4.72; 5.13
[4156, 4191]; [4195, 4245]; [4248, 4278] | 0.02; 4.79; 4.48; 4.33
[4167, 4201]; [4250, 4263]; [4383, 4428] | 0.09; 4.67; 4.41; 5.03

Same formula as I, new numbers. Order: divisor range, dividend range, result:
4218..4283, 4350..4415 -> 1.18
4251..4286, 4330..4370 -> 1.22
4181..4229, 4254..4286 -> 0.97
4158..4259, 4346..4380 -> 1.19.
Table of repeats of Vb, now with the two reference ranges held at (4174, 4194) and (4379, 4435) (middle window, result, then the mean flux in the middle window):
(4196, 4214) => 0.018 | 4.74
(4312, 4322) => -0.111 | 5.52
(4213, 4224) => 0.012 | 4.78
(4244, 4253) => 0.082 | 4.53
